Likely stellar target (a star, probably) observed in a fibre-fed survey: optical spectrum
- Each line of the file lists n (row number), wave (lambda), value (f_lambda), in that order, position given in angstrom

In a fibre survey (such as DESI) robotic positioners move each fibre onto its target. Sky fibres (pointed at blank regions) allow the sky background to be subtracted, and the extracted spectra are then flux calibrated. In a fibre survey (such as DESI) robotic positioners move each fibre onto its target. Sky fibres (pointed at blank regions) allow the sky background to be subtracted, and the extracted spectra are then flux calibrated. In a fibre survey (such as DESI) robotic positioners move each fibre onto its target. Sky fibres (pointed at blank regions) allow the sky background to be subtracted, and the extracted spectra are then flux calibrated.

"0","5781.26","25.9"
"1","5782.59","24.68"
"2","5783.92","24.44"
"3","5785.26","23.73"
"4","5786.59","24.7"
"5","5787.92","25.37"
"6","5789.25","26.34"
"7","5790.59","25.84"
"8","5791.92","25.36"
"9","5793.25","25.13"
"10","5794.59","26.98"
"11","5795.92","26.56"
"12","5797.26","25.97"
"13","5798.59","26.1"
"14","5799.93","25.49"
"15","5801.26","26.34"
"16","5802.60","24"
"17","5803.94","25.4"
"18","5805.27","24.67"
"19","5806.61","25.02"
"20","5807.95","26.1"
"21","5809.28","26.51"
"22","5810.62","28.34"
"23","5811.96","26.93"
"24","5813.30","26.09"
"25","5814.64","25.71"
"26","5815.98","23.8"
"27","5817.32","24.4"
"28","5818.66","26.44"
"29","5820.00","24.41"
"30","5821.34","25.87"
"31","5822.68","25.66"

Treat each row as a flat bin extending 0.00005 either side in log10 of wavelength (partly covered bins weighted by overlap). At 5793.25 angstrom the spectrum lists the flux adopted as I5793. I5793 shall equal 25.13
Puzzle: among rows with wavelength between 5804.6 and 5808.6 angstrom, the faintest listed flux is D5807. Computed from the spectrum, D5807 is 24.67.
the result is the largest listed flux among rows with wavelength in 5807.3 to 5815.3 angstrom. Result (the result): 28.34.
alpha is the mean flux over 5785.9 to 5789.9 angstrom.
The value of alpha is 25.5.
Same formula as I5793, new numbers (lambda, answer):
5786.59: 24.7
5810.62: 28.34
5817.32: 24.4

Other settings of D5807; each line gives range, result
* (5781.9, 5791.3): 23.73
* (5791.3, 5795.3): 25.13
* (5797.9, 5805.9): 24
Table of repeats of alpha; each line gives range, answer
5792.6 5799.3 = 26.1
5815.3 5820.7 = 24.8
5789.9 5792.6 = 25.6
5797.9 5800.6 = 25.9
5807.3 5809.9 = 26.4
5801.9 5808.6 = 25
